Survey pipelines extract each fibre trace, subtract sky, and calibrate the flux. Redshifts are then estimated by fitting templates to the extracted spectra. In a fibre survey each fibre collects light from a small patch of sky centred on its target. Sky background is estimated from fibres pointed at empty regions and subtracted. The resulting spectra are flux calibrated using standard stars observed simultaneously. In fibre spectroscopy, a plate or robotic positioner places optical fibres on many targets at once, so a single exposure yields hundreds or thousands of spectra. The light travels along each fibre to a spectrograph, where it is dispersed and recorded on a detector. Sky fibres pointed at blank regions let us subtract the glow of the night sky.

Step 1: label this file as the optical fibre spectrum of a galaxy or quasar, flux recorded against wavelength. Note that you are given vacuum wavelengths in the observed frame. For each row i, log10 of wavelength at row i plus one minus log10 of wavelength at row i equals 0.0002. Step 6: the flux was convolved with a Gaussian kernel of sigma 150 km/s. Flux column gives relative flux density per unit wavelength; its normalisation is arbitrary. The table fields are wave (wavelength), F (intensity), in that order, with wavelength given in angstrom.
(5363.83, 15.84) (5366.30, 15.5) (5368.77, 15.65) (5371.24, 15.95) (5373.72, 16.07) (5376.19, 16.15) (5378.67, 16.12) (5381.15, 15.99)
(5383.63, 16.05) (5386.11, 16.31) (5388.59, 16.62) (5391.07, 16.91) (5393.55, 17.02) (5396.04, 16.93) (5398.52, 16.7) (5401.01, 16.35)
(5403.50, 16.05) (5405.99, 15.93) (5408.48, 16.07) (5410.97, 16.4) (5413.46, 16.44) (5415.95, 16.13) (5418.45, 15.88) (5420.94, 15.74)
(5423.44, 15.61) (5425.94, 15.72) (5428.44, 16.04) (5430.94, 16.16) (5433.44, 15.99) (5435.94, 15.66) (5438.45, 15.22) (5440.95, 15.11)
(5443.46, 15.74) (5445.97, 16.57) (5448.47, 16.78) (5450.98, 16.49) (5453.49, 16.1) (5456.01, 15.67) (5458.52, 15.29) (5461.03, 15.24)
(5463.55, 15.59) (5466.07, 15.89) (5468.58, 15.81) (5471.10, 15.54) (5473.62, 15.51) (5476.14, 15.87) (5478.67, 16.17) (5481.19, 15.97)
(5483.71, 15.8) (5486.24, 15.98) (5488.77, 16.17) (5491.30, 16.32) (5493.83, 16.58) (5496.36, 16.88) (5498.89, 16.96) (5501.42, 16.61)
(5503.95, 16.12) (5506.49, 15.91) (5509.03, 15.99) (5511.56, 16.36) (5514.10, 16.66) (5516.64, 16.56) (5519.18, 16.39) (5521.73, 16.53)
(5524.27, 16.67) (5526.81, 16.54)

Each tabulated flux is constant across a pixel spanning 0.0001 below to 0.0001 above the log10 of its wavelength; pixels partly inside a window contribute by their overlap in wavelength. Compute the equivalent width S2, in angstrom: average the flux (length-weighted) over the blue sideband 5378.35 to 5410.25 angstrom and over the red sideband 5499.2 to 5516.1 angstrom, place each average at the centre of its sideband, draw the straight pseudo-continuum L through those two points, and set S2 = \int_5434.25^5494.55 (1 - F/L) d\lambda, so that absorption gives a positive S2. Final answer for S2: 1.8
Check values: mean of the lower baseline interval 16.4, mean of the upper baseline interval 16.3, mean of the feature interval 15.9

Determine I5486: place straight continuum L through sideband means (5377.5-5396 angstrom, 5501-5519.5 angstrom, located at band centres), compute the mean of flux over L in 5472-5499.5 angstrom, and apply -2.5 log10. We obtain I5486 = 0.01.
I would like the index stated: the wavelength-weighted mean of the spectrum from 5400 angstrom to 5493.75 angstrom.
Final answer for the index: 15.9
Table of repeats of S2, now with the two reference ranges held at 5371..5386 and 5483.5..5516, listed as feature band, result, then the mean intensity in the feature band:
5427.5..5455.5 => 0.42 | 16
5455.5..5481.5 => 0.97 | 15.7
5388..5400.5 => -0.55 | 16.8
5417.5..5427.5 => 0.27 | 15.7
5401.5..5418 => -0.02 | 16.2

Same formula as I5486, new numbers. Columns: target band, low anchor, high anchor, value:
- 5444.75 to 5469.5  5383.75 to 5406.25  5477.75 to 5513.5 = 0.03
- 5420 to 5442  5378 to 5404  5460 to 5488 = 0.03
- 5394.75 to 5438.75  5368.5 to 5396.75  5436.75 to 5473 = 0.00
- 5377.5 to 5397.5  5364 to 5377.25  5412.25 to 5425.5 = -0.04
